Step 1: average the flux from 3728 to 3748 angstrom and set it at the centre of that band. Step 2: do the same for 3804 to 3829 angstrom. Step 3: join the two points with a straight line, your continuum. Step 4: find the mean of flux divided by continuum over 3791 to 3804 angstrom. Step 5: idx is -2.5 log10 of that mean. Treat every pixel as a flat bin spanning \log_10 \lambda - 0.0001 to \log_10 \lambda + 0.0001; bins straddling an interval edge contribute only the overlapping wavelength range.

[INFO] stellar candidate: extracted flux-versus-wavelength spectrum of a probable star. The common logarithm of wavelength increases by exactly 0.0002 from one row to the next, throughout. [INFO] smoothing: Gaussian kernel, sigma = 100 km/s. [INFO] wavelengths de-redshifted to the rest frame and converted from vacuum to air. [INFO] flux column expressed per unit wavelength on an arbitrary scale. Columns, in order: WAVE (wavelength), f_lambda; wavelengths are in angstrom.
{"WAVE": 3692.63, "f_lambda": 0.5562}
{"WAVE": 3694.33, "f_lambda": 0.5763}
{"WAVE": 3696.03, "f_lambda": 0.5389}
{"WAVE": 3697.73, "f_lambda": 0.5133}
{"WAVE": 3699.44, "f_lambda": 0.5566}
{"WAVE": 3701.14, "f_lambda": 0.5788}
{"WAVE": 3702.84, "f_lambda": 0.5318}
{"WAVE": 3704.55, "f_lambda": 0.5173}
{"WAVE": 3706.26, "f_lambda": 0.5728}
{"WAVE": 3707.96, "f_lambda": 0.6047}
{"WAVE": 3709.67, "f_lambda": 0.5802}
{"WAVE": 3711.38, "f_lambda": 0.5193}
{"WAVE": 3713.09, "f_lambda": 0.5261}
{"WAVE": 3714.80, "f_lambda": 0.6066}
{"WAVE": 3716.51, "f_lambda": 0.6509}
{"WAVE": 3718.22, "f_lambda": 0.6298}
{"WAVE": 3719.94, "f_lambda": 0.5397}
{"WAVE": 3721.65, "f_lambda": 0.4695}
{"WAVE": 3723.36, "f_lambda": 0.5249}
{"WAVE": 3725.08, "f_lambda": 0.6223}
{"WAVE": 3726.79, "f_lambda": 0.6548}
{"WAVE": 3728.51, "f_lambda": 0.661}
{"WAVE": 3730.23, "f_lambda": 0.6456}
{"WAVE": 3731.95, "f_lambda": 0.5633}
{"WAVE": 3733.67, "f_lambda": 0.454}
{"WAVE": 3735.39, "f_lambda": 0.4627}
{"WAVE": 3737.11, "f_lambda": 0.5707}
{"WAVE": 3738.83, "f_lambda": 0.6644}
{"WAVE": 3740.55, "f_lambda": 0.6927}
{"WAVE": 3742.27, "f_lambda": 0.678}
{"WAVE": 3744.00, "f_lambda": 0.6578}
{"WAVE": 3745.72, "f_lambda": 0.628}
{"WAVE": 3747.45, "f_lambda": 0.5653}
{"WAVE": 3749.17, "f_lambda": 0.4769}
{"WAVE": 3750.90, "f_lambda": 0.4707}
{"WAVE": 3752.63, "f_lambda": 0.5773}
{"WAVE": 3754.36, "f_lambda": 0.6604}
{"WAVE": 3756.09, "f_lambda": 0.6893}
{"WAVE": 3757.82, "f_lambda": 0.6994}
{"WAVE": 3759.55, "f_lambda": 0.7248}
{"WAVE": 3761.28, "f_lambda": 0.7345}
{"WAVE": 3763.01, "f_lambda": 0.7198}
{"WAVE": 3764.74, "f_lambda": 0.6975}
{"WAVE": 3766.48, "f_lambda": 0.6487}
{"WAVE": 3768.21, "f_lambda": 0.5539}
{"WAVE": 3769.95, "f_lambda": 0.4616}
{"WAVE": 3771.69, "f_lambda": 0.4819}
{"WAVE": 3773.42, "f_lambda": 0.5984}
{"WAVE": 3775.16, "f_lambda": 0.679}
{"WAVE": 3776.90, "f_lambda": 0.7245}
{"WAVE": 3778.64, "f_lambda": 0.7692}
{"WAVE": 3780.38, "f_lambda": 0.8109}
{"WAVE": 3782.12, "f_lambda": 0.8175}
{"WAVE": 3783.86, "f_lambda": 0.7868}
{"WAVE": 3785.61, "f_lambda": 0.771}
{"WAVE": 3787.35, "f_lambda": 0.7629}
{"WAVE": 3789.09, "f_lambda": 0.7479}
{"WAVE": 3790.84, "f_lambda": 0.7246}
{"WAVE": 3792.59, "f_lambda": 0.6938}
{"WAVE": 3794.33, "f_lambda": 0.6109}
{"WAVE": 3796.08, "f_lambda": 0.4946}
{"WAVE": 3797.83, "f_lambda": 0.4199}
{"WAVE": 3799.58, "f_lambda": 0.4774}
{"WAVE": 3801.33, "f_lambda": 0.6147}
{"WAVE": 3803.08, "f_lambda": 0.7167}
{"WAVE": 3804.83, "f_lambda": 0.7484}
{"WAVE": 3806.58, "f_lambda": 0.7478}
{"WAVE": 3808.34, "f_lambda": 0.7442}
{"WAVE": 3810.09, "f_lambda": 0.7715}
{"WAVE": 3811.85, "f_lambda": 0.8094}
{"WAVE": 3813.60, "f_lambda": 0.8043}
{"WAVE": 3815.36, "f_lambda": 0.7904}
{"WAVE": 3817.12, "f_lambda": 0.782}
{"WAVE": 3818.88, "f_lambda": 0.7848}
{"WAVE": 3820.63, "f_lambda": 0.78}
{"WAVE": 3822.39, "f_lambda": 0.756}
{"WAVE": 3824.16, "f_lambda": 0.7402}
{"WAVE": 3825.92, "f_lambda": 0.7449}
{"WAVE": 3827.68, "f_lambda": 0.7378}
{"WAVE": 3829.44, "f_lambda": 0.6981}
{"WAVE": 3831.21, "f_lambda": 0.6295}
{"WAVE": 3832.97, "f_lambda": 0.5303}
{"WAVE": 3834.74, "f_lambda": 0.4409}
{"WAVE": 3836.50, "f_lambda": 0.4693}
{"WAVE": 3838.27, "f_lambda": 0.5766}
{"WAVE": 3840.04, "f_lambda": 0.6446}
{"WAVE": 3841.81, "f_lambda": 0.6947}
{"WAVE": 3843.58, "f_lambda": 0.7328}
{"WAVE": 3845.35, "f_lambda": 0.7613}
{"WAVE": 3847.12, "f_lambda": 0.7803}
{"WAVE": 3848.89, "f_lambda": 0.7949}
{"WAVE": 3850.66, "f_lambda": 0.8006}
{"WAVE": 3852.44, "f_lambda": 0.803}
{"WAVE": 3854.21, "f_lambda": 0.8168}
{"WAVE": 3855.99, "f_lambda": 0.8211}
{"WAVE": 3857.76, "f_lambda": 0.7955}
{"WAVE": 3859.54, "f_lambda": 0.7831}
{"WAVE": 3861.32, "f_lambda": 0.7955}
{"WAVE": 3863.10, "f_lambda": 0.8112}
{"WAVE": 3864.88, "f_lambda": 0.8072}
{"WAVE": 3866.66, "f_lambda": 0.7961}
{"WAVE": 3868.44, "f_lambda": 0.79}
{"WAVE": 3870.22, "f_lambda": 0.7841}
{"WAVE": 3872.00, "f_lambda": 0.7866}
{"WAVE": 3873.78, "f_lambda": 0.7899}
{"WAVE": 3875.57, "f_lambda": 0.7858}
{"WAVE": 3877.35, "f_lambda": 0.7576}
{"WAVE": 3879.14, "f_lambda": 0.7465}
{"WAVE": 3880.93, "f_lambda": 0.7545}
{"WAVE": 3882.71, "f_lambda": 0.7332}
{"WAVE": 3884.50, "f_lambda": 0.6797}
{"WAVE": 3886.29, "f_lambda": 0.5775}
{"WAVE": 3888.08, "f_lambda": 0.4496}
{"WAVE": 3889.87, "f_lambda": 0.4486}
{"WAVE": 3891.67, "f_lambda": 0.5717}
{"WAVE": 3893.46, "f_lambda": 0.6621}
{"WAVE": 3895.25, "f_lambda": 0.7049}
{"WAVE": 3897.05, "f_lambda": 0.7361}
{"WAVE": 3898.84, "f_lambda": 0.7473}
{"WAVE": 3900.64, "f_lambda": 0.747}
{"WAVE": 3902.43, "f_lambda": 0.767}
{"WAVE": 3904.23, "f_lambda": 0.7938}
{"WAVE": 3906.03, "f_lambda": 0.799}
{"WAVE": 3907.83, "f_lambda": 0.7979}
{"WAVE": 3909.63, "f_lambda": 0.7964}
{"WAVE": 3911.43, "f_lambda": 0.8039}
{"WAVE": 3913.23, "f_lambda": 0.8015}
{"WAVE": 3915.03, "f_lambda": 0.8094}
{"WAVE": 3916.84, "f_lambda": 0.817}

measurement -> 0.24 mag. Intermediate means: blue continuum 0.603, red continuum 0.766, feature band 0.584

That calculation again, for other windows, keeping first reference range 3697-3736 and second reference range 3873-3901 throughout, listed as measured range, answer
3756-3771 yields -0.10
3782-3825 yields -0.15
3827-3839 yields 0.11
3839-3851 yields -0.14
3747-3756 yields 0.05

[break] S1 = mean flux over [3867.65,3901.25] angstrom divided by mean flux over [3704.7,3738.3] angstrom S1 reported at 1.22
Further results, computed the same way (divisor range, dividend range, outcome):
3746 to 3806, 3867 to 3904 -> 1.08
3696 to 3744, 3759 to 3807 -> 1.16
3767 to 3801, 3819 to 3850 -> 1.05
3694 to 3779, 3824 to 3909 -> 1.20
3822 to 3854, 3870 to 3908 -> 1.03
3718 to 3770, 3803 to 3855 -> 1.18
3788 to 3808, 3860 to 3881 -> 1.23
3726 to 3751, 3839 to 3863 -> 1.30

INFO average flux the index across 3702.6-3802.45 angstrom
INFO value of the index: 0.62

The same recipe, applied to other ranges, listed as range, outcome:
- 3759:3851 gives 0.689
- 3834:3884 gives 0.745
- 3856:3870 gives 0.798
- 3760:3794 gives 0.693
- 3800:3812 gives 0.722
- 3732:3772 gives 0.608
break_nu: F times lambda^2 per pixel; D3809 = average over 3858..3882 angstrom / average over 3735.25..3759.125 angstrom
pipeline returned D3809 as 1.36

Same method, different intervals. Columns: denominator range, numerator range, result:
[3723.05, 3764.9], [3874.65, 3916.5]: 1.25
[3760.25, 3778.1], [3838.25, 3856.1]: 1.24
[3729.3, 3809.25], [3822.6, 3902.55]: 1.16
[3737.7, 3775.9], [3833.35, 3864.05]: 1.21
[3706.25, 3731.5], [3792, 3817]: 1.21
